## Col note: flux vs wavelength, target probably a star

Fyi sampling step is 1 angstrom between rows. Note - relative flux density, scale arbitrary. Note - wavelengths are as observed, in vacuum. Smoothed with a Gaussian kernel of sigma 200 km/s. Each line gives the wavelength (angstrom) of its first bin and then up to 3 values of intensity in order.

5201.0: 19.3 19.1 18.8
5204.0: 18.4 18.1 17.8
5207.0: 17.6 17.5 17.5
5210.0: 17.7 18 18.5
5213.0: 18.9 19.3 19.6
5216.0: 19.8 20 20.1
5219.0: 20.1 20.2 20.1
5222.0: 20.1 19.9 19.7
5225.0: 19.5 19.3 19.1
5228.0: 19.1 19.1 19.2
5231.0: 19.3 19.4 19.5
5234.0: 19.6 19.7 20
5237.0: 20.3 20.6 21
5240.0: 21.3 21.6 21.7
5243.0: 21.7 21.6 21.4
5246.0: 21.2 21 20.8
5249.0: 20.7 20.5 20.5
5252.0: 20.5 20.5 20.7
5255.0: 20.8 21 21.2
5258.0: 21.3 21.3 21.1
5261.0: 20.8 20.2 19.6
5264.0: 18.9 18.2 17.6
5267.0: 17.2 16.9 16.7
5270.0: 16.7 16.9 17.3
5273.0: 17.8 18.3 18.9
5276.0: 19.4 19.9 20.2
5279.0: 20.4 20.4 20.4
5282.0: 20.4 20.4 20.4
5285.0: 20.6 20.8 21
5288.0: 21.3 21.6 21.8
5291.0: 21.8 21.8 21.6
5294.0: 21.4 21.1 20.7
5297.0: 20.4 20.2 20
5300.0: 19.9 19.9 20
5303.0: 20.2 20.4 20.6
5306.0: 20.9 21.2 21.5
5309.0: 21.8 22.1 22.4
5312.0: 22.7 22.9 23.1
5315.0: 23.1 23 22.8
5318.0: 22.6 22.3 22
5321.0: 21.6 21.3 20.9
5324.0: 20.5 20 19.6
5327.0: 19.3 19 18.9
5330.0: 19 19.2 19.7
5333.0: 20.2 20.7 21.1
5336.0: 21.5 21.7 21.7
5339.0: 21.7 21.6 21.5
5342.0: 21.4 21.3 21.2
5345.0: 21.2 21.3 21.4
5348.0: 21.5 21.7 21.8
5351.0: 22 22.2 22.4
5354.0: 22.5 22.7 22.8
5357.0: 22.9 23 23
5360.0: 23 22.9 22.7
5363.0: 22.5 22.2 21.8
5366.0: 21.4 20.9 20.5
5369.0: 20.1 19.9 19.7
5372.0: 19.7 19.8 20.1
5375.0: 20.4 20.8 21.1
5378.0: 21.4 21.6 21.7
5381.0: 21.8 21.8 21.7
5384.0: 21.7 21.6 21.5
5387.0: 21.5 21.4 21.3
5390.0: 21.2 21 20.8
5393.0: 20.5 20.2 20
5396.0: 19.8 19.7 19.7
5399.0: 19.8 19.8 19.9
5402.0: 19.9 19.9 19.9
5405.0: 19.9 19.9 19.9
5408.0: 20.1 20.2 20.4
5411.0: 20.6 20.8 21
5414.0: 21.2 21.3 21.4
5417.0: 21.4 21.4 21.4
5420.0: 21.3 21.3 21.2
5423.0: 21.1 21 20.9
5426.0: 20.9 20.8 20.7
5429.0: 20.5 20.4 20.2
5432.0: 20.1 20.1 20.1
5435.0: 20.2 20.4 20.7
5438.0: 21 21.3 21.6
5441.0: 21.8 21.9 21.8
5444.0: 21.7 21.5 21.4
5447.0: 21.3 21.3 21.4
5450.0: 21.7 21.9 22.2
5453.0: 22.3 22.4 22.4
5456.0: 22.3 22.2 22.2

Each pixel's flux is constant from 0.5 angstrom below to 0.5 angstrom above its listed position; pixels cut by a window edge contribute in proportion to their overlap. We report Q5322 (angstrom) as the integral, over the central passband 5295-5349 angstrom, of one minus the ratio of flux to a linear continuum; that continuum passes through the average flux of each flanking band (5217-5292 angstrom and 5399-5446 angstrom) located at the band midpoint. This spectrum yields -2.0 angstrom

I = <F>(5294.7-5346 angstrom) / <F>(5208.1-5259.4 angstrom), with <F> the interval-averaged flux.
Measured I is 1.05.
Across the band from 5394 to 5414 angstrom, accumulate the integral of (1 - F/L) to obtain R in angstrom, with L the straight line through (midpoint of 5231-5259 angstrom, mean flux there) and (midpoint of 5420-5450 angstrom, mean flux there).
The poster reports 0.8 angstrom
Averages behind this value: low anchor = 20.7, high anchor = 21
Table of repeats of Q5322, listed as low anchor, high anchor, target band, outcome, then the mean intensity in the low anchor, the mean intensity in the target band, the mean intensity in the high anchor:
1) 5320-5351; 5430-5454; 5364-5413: 0.9 angstrom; 20.8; 20.6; 21.2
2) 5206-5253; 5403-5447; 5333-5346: -0.6 angstrom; 19.9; 21.3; 20.8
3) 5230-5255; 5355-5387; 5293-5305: 0.3 angstrom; 20.6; 20.4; 21.5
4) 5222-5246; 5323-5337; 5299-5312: -0.6 angstrom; 20.2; 20.9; 20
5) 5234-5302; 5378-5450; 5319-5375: -1.8 angstrom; 20.2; 21.2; 20.9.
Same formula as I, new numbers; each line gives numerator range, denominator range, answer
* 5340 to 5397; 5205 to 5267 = 1.08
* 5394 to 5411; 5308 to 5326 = 0.91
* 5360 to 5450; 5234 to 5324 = 1.01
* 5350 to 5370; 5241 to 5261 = 1.05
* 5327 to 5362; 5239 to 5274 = 1.08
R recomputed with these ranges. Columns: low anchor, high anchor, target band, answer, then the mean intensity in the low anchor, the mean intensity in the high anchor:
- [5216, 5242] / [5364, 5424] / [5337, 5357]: -1.3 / 19.9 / 20.7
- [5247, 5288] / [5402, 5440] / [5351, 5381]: -1.9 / 19.7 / 20.7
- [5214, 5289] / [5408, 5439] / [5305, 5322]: -1.6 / 19.9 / 20.8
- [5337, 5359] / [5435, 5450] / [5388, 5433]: 2.0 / 21.9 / 21.3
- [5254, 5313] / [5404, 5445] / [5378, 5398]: -0.4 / 20.2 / 20.8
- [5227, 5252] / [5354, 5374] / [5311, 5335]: 0.2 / 20.4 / 21.6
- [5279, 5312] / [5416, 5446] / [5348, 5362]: -1.0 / 20.9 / 21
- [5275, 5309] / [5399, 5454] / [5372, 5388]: -0.3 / 20.7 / 20.9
